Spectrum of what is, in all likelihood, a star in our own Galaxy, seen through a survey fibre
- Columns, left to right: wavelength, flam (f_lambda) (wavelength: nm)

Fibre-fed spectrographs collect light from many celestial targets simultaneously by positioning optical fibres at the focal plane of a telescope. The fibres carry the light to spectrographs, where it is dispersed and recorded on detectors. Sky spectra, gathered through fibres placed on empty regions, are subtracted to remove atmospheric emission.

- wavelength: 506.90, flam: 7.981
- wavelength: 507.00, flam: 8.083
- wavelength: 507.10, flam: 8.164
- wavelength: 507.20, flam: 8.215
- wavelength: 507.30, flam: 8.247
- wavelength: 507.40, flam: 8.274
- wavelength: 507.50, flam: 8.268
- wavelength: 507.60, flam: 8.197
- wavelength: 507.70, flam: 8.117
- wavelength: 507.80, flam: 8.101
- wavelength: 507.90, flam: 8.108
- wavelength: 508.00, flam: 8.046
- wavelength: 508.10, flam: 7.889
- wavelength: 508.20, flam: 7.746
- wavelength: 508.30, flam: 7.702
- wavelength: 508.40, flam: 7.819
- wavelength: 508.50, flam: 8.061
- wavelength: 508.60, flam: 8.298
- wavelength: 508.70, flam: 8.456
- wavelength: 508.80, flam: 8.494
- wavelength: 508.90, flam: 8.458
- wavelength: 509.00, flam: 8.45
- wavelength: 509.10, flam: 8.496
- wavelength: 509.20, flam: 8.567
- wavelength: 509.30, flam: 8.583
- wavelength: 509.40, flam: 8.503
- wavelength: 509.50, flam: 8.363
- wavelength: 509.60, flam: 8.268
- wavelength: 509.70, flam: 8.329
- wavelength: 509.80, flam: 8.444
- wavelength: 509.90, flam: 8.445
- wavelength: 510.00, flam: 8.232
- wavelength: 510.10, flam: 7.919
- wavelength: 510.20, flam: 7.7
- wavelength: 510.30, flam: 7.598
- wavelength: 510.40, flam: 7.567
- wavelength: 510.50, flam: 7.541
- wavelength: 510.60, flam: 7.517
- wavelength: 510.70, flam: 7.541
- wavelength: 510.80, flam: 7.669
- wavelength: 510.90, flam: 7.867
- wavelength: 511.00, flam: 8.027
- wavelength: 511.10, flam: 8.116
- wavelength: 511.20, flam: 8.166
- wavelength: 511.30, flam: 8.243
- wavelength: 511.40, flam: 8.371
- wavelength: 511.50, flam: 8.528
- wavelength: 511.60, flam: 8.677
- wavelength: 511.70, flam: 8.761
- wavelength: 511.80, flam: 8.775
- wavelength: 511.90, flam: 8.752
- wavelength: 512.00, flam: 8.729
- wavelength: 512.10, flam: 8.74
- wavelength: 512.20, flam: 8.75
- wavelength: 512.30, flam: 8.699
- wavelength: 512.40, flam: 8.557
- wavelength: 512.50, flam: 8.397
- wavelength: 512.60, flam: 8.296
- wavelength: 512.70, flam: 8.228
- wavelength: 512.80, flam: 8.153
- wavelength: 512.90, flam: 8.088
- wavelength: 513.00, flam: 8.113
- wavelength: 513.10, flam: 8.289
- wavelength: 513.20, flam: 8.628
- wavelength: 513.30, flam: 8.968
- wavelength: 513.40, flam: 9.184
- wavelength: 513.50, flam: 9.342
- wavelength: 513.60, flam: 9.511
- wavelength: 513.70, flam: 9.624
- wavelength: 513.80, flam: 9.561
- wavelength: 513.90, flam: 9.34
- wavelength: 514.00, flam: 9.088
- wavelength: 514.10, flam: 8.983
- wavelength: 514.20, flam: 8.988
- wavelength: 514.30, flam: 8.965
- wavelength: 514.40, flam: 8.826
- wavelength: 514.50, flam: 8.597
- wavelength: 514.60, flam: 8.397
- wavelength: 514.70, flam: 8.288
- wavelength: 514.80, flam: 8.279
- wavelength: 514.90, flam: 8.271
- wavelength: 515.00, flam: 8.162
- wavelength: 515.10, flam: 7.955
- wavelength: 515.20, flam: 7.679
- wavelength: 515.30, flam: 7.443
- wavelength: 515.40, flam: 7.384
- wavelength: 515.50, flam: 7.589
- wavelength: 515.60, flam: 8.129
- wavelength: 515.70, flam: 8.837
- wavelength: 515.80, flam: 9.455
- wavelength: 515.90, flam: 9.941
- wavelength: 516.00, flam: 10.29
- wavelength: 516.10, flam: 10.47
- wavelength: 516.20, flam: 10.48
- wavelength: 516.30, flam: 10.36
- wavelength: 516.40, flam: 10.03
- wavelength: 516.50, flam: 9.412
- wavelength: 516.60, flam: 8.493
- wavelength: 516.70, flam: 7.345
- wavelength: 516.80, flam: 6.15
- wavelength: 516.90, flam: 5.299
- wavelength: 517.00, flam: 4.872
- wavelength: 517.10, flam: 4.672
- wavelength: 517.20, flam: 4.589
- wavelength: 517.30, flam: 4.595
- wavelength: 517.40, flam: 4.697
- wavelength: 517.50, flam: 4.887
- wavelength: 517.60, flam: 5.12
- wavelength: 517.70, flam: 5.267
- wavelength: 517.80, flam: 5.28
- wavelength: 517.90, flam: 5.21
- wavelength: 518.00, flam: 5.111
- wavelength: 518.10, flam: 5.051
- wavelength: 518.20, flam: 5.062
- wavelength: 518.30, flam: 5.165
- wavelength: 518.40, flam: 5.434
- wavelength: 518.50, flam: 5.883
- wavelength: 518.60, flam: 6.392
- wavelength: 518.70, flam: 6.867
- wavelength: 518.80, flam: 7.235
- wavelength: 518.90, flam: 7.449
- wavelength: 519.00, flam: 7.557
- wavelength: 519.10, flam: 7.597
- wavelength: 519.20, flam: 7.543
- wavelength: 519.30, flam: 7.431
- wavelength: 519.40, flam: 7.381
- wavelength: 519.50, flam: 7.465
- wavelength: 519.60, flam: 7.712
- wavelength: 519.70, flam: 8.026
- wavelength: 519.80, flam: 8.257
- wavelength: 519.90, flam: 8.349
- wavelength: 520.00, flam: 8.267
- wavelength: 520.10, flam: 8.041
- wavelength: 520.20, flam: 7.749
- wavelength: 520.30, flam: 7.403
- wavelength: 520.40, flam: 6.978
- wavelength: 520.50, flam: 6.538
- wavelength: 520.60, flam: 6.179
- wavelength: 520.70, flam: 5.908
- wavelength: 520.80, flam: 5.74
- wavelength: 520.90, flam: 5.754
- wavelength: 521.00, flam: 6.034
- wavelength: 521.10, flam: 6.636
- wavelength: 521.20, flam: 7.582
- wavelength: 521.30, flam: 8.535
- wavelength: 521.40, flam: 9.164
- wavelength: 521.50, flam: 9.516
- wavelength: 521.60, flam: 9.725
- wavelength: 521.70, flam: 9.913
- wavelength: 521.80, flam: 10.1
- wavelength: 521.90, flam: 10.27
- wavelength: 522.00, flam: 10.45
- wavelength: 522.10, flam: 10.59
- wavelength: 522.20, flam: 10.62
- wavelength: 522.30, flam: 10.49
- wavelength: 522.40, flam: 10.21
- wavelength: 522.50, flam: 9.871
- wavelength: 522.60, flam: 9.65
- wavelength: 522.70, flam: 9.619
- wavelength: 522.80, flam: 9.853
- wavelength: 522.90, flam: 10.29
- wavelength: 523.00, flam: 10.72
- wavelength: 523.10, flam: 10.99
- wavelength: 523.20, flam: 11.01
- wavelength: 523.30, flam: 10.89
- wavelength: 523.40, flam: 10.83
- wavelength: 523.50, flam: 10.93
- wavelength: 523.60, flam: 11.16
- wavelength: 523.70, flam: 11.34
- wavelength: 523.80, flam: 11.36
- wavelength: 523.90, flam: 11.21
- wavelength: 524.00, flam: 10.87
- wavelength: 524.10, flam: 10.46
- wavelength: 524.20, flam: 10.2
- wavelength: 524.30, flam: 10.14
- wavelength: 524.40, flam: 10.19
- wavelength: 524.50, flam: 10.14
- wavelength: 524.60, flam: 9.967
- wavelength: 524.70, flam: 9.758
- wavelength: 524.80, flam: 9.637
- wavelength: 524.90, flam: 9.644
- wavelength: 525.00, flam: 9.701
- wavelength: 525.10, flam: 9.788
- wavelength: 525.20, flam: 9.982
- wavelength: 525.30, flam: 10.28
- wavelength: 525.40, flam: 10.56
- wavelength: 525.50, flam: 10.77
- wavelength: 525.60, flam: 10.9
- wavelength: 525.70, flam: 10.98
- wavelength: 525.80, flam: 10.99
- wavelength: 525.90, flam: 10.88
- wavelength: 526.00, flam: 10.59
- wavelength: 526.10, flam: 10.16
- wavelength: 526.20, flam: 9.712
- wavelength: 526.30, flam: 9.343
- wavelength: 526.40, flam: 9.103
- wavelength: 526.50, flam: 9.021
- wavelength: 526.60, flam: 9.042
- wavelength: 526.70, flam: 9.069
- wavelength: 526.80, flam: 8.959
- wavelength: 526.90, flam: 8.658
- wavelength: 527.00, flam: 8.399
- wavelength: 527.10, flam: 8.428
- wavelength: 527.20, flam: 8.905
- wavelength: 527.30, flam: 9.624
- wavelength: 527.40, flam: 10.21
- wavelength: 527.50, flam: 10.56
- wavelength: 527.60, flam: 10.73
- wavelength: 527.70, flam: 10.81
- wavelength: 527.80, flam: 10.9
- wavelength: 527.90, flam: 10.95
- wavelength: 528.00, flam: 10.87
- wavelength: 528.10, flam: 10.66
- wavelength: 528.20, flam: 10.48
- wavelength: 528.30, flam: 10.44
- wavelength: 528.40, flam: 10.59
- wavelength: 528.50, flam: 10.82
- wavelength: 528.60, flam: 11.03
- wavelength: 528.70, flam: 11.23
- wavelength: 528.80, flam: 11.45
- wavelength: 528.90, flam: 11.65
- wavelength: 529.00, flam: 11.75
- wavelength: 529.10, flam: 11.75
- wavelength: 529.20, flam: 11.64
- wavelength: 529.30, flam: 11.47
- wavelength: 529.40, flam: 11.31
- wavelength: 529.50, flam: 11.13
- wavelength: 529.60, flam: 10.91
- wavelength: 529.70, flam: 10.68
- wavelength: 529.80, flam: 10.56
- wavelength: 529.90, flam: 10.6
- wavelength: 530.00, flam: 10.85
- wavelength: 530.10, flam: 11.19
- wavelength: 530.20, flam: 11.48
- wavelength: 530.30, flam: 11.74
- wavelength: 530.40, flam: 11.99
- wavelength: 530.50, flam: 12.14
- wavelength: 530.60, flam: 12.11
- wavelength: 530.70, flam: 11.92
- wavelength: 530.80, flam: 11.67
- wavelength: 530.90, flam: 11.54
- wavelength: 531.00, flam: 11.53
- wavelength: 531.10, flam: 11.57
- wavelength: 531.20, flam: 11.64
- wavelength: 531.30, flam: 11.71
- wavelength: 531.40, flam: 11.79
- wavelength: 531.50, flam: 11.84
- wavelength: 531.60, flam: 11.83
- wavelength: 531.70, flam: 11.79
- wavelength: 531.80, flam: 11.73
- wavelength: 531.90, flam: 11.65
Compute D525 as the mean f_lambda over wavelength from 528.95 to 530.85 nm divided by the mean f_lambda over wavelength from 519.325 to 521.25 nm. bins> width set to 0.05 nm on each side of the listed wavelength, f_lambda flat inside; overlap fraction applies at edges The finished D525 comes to 1.6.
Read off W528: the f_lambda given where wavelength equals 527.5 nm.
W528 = 10.56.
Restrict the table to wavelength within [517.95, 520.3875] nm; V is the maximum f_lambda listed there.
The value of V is 8.349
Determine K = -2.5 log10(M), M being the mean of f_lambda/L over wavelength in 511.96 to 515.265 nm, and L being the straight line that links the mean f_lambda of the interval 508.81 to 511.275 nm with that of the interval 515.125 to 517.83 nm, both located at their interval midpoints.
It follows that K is -0.126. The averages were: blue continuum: 8.11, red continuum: 7.38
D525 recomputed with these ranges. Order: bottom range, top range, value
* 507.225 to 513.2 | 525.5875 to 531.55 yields 1.31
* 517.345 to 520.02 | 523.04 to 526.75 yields 1.59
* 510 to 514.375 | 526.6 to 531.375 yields 1.28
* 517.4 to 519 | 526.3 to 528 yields 1.68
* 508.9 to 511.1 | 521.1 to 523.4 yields 1.23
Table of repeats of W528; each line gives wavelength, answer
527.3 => 9.624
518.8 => 7.235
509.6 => 8.268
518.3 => 5.165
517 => 4.872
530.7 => 11.92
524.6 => 9.967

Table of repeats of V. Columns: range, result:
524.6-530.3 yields 11.75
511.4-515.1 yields 9.624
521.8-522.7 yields 10.62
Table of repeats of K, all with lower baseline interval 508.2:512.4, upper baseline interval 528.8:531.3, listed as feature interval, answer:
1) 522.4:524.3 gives -0.024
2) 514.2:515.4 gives 0.091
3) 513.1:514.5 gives -0.035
